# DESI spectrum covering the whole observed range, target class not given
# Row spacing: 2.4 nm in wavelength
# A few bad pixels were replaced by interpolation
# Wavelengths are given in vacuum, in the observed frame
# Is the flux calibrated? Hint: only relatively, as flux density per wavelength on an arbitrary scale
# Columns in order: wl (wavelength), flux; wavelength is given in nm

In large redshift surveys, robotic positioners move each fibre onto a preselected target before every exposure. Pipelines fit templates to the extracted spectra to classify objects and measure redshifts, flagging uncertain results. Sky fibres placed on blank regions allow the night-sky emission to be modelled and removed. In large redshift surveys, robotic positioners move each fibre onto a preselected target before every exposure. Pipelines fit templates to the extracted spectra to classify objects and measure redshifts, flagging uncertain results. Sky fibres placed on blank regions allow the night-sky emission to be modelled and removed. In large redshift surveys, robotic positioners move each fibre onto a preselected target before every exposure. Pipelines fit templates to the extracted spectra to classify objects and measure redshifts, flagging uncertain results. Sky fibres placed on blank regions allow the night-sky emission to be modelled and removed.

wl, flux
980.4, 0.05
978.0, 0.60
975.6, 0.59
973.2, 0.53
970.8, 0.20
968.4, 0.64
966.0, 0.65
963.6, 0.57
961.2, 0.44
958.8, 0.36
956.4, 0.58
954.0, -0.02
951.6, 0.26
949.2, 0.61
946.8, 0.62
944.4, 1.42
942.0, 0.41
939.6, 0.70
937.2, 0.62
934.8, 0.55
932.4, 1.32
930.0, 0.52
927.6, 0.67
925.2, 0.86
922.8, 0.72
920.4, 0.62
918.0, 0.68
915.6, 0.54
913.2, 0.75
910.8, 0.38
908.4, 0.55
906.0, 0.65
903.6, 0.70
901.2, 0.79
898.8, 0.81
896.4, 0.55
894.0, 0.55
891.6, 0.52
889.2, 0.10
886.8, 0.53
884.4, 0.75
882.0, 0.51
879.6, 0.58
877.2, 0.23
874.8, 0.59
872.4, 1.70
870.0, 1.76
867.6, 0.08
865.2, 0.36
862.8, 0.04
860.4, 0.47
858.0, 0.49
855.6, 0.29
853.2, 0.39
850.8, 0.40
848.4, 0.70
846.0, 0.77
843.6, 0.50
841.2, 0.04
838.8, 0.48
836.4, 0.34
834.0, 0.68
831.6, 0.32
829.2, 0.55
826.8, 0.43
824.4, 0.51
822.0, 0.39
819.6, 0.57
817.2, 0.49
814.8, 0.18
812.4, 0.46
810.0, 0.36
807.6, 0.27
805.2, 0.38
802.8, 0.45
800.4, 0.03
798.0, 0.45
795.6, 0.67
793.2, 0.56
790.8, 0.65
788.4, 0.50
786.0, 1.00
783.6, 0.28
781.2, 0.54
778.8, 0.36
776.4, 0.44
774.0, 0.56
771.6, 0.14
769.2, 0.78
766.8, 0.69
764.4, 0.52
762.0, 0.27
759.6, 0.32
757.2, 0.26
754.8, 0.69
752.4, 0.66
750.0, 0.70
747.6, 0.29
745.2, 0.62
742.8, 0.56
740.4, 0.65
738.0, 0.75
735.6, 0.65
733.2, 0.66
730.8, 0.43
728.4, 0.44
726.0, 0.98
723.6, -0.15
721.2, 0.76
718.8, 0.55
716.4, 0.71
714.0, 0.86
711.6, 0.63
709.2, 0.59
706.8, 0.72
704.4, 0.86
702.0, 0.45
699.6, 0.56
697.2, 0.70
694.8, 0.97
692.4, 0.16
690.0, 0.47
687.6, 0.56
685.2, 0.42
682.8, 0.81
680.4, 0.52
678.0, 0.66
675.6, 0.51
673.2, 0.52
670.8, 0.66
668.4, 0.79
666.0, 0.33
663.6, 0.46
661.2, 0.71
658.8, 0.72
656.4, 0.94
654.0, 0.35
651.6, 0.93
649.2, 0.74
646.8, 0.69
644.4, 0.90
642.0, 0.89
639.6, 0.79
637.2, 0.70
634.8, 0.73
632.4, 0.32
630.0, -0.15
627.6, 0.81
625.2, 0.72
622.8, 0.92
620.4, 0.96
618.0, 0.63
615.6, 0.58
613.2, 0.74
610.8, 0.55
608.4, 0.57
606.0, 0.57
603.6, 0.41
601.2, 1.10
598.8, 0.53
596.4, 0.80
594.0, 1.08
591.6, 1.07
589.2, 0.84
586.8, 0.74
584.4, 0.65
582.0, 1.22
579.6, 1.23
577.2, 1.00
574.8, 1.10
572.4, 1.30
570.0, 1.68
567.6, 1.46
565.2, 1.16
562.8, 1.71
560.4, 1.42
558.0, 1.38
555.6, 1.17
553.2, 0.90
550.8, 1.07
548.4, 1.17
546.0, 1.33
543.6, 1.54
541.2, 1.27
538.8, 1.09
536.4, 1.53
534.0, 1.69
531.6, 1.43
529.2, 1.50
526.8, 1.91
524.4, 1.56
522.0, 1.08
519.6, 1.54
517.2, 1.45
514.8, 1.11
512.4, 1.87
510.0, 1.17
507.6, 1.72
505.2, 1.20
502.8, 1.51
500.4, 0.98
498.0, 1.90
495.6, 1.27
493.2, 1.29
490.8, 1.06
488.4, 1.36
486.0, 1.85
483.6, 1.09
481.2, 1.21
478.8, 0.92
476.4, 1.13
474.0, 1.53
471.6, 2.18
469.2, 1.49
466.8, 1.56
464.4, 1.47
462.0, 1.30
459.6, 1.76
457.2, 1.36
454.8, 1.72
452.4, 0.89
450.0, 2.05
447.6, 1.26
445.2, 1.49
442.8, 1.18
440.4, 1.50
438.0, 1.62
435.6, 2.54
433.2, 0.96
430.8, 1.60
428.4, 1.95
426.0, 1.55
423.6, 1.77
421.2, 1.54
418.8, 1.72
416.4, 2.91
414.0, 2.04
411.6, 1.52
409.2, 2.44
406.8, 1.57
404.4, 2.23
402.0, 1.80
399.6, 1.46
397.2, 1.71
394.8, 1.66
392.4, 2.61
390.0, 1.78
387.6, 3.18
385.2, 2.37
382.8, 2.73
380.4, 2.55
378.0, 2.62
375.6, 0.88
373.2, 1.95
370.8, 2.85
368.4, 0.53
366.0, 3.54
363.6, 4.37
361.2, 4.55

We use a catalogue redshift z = 1.34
